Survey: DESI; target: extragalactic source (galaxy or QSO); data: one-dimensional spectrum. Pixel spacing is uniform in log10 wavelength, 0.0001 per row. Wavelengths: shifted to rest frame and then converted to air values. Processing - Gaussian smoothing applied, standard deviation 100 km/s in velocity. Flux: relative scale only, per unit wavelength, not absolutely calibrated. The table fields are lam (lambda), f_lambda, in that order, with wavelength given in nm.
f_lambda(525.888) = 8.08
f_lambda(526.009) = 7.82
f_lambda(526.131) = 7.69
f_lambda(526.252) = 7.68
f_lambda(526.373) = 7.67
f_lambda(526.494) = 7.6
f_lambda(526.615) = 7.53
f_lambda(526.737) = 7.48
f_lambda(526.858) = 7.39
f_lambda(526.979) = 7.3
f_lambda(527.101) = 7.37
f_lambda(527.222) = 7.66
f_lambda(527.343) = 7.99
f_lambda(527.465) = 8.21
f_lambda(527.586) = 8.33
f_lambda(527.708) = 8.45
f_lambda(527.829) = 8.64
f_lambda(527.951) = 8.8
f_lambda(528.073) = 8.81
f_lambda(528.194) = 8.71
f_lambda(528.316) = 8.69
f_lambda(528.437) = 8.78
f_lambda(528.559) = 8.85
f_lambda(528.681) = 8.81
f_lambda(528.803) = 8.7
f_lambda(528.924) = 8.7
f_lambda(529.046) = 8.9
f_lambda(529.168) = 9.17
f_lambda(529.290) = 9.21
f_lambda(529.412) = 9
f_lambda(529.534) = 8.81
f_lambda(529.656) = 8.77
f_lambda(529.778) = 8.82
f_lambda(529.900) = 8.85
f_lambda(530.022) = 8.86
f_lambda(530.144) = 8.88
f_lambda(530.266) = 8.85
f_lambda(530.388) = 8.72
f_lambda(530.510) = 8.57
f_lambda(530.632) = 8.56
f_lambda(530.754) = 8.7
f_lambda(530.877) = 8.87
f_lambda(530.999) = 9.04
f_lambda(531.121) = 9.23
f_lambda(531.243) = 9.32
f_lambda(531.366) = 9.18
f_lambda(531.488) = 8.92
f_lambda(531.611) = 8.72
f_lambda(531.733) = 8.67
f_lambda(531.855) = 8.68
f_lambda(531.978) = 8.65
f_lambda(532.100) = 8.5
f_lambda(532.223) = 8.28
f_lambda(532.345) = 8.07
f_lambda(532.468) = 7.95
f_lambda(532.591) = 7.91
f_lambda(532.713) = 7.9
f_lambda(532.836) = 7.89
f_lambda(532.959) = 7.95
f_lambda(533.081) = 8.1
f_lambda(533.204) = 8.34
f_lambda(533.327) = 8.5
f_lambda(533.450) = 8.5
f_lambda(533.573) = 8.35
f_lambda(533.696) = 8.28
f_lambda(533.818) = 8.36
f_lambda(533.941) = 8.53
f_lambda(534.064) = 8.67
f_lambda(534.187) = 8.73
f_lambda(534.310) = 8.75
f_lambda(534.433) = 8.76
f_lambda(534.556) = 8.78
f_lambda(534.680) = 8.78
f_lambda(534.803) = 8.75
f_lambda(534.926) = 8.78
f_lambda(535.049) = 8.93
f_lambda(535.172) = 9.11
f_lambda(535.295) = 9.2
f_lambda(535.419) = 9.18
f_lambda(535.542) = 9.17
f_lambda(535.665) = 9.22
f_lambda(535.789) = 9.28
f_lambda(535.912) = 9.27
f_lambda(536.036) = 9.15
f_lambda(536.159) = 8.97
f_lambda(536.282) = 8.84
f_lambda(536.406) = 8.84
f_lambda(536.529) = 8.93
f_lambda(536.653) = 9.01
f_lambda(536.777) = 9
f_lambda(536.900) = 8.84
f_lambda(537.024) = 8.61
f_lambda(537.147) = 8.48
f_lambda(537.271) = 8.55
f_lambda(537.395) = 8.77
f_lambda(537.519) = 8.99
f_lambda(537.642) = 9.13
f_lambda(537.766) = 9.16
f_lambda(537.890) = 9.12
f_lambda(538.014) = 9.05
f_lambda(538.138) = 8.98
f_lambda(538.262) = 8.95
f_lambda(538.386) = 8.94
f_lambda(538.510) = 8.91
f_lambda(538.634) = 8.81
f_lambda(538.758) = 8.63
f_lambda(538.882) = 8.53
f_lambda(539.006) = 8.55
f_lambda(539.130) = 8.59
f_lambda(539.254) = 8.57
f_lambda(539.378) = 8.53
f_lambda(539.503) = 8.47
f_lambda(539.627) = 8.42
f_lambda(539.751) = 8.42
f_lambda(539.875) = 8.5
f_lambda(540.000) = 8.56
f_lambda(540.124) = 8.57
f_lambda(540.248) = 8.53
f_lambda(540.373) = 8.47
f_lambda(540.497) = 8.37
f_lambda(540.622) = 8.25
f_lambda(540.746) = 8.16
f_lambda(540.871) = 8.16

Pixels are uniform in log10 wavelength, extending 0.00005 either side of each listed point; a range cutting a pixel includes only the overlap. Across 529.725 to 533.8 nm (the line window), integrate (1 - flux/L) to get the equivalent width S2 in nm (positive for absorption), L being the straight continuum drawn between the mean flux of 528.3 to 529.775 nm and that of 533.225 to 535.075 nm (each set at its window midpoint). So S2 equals 0.08 nm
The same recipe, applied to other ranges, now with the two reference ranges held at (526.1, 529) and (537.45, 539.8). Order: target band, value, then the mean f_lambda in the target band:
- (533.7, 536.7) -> -0.11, 8.91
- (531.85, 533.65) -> 0.05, 8.22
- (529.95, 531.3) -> -0.09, 8.88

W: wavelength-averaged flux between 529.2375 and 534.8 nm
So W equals 8.62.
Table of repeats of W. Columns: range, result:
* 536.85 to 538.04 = 8.86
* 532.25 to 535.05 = 8.4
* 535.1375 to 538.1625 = 8.99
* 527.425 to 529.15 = 8.69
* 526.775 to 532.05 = 8.65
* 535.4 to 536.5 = 9.1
